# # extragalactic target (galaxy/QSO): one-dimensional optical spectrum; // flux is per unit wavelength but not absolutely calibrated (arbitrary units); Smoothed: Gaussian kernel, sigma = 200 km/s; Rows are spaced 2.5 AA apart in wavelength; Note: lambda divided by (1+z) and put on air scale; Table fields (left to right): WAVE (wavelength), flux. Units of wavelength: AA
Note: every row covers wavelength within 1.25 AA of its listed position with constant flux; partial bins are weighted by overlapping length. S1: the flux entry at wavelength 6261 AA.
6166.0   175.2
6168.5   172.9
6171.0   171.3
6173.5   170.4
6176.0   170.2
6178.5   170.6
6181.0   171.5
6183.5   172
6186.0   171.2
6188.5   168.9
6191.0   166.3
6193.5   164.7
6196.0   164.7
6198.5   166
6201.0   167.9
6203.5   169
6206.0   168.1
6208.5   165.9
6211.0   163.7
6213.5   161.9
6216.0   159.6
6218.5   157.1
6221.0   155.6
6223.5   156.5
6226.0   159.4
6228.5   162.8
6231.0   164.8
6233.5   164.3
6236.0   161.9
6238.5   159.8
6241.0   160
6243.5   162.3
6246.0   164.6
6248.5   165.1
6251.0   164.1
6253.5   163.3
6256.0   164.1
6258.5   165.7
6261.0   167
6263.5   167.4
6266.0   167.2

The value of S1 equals 167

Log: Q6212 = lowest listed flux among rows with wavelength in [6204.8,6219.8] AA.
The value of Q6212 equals 157.1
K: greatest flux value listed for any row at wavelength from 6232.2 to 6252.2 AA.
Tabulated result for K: 165.1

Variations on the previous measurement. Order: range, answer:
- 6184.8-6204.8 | 171.2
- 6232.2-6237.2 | 164.3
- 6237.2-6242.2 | 160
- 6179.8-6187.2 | 172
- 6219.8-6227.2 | 159.4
